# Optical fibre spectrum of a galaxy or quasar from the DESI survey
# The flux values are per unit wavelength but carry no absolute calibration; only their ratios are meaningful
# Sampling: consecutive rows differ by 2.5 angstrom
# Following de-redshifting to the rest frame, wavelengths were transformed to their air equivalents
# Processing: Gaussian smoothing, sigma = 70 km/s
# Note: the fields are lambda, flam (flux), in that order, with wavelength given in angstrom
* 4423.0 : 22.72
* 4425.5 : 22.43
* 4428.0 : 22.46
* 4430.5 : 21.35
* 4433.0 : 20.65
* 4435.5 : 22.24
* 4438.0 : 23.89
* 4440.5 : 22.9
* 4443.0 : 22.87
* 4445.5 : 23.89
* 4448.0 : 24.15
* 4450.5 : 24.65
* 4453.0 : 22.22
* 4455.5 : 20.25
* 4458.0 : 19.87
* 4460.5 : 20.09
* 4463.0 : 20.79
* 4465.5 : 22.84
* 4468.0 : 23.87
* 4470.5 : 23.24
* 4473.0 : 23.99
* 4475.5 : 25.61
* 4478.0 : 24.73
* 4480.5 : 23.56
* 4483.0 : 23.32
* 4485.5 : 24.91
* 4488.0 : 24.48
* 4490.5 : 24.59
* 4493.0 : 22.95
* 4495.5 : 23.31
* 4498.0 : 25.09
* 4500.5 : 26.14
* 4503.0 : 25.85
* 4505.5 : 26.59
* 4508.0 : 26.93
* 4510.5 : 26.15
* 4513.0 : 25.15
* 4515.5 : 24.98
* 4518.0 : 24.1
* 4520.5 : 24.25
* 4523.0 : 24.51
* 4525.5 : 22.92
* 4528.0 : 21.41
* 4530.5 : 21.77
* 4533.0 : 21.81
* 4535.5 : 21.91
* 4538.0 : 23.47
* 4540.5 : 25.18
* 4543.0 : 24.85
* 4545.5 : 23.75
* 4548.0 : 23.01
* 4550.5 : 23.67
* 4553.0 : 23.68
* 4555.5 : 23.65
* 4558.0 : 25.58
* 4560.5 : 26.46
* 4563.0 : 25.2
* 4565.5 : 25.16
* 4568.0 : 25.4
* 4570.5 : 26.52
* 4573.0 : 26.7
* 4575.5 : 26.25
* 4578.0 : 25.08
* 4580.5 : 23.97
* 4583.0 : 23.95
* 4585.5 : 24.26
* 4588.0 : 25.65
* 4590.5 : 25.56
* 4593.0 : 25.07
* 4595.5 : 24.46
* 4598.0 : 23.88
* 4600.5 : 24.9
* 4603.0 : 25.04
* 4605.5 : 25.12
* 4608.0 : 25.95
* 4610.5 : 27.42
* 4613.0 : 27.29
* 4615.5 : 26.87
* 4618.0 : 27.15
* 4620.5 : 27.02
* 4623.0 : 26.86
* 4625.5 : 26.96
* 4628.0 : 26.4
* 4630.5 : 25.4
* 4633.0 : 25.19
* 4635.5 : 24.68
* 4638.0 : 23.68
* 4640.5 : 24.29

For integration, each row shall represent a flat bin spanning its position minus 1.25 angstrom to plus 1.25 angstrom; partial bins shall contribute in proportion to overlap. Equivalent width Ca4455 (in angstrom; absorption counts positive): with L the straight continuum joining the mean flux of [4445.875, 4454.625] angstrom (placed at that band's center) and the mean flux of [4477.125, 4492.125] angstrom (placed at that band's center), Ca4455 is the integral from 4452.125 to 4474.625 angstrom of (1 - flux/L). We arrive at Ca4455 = 1.75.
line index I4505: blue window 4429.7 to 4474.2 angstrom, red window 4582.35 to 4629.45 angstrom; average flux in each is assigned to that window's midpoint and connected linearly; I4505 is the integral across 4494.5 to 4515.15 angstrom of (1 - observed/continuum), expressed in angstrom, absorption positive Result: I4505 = -1.8 angstrom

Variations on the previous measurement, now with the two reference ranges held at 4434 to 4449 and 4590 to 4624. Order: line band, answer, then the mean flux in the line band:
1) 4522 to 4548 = 1.7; 23.1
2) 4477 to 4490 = -0.2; 24.2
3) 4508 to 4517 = -0.4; 25.6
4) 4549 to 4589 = 0.4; 25.1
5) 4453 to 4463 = 1.3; 20.4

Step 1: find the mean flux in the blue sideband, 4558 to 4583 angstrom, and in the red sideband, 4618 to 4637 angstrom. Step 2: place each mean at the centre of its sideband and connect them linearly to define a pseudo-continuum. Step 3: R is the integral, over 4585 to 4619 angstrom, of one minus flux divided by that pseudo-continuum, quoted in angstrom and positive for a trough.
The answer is 0.3 angstrom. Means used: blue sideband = 25.6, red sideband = 26.1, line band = 25.6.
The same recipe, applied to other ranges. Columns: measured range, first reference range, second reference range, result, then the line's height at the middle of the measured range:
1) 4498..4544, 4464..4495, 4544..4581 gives 0.2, 24.5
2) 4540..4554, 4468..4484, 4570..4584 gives 0.6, 25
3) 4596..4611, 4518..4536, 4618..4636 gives 0.1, 25.4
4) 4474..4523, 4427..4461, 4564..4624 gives -2.8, 23.5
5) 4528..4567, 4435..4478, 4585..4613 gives 0.9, 24.4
